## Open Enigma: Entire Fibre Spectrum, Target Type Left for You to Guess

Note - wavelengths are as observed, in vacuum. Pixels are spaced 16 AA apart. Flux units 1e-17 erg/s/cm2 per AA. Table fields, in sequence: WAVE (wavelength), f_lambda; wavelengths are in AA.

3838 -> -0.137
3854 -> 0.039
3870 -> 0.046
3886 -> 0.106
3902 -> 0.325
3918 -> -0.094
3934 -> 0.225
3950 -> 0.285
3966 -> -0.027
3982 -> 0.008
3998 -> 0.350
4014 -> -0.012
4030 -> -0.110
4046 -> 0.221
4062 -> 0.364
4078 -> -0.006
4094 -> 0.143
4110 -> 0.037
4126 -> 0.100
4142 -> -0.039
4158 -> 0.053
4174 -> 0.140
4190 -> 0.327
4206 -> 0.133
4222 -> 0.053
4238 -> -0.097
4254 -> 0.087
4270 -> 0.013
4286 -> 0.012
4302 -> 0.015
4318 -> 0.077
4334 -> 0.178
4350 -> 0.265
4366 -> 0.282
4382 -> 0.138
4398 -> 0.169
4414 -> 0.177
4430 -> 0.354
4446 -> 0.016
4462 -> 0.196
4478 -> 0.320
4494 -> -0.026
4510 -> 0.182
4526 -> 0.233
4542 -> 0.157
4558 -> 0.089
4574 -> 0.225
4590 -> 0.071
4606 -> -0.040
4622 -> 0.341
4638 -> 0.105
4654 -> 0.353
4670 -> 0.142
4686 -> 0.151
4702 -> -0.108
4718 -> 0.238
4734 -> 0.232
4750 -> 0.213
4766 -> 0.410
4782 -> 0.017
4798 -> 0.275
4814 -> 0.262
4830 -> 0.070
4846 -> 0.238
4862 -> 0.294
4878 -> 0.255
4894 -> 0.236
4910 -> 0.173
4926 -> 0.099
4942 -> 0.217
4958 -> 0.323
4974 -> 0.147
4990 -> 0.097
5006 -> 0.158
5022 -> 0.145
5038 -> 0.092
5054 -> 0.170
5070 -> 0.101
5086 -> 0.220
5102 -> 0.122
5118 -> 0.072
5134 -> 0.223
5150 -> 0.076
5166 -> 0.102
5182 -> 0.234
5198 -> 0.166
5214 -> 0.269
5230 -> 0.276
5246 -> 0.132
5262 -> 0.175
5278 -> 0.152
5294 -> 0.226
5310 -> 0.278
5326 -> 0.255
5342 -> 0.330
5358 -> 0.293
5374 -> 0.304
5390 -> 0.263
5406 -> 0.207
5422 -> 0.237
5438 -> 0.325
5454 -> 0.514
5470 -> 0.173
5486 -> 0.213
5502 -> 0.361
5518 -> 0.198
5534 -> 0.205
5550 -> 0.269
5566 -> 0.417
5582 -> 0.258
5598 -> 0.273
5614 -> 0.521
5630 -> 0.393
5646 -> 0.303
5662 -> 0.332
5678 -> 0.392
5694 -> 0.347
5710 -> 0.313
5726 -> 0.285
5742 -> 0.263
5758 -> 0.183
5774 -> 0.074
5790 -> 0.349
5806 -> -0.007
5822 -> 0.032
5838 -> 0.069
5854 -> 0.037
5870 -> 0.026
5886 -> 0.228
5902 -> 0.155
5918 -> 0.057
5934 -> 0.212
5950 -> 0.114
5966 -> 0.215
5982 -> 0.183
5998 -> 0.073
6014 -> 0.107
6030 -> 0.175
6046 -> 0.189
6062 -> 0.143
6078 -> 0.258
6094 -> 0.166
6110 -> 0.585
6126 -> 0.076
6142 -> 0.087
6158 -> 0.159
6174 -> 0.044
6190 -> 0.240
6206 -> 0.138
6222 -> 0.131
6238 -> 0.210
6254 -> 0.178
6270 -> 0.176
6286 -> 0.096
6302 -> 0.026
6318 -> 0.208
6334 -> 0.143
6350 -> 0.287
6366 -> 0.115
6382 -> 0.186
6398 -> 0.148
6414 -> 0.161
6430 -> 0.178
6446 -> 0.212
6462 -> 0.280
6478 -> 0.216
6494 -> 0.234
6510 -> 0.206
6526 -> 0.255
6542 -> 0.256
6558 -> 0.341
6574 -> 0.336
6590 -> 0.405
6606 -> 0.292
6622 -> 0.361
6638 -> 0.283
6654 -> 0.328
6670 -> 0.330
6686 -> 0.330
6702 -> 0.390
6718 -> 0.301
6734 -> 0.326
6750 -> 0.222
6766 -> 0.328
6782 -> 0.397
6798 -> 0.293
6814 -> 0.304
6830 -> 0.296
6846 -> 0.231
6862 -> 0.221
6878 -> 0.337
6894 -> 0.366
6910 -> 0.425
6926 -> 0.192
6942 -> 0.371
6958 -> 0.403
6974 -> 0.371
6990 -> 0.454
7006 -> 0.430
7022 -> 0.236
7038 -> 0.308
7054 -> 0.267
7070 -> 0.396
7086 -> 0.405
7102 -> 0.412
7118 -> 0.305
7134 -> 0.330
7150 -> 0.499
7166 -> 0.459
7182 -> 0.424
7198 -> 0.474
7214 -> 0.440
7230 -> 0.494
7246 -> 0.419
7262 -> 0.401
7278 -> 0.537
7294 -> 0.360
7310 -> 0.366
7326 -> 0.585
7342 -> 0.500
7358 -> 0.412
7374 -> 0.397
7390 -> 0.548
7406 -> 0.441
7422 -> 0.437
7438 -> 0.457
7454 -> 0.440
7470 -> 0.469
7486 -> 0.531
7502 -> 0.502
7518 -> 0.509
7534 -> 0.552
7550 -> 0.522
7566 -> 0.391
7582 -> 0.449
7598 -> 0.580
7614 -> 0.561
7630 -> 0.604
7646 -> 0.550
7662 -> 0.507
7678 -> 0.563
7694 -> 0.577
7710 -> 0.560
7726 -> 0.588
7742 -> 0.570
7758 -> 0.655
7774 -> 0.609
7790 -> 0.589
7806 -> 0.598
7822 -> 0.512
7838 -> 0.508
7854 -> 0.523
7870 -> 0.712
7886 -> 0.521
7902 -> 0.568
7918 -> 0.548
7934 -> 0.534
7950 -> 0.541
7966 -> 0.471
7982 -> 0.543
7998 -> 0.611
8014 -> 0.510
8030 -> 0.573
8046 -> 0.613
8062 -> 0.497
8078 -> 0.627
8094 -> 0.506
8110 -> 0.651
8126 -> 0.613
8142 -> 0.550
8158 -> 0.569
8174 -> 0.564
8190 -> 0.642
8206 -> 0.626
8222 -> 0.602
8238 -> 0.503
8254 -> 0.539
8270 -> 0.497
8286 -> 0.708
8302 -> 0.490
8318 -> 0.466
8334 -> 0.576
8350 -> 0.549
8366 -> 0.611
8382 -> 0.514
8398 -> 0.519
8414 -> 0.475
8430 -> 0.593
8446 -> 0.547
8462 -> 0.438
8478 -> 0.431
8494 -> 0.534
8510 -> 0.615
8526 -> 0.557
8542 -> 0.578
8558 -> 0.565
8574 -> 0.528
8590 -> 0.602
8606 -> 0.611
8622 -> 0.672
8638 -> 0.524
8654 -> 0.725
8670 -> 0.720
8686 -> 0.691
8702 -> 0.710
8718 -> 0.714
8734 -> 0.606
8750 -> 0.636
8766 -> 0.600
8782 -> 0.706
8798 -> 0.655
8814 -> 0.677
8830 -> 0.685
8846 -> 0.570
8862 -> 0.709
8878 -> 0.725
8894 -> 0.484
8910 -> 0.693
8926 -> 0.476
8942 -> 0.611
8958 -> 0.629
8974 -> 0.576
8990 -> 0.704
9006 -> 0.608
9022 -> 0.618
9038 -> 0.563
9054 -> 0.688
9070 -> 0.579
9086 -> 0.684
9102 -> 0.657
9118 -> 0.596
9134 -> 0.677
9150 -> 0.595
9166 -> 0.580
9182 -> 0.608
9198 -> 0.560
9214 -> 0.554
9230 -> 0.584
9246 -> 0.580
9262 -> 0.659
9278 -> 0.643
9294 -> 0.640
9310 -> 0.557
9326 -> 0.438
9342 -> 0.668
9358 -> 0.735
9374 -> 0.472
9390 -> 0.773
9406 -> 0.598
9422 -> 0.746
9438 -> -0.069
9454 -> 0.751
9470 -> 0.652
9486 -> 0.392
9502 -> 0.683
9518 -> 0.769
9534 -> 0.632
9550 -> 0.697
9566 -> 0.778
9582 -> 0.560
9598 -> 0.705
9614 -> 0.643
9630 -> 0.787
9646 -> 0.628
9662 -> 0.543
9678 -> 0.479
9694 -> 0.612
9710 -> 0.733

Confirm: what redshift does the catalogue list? 0.64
